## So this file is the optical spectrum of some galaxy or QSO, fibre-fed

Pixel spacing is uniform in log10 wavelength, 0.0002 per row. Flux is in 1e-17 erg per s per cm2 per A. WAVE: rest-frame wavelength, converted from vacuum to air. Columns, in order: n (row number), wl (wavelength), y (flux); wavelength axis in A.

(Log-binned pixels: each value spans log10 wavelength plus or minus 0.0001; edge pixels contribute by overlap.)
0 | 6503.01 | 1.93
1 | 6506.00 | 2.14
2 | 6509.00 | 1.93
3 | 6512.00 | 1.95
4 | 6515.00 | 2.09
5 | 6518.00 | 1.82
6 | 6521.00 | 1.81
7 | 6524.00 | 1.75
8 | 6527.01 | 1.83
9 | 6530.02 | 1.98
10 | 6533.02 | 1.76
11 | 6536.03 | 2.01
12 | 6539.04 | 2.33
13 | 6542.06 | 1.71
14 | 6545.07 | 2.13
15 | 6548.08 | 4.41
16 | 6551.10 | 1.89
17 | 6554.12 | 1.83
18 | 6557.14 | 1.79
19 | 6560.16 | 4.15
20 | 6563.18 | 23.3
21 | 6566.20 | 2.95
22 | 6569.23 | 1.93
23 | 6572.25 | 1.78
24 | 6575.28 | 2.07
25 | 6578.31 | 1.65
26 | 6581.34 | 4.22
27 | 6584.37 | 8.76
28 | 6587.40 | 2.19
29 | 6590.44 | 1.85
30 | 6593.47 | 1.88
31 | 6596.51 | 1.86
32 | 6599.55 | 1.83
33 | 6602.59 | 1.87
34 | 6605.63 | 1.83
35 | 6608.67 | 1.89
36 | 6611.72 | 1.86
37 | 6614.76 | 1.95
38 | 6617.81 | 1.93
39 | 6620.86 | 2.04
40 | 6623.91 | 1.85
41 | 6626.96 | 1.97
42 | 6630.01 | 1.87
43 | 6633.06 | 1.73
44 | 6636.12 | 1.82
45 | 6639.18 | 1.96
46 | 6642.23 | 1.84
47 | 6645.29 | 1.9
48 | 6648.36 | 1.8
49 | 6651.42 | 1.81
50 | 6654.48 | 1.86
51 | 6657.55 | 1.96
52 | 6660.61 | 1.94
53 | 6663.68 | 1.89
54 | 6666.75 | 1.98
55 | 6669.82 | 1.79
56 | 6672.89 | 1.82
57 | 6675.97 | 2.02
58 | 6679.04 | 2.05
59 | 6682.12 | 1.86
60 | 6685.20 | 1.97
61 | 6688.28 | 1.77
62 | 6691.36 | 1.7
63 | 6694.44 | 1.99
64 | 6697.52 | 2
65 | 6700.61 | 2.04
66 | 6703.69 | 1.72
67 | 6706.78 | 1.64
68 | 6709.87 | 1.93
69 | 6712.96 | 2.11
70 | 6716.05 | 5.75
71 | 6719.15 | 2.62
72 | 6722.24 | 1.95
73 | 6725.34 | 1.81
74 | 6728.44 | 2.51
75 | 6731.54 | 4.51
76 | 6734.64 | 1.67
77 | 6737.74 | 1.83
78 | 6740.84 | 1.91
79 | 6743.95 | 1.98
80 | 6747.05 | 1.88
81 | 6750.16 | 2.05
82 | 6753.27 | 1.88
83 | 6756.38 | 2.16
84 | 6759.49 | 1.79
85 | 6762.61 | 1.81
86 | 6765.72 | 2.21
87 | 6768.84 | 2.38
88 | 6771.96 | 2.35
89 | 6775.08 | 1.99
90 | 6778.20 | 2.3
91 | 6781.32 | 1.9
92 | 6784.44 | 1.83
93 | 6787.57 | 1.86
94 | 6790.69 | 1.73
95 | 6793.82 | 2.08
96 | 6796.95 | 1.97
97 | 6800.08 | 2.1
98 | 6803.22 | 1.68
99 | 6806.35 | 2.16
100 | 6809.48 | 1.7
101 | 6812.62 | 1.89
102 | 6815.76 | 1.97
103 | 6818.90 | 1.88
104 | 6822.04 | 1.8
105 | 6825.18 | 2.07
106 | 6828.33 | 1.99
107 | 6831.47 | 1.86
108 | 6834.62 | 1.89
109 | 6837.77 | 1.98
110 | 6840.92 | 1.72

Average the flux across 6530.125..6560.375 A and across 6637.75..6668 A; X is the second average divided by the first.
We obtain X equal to 0.8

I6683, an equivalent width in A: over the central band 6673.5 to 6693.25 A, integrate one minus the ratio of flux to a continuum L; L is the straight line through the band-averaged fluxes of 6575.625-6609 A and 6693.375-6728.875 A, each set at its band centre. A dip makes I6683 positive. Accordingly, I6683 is 4.4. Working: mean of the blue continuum 2.72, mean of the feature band 1.89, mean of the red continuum 2.34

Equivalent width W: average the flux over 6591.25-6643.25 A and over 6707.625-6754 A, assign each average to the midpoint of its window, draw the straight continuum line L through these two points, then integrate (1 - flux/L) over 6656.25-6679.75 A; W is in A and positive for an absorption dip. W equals 2.2 A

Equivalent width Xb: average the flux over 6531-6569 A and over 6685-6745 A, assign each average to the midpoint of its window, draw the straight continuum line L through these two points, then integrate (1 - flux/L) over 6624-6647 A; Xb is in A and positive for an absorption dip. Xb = 9.4 A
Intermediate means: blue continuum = 4.09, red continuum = 2.28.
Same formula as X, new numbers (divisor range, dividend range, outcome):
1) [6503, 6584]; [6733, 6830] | 0.63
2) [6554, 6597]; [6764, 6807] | 0.48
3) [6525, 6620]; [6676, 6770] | 0.71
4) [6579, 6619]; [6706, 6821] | 0.83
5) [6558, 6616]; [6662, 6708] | 0.52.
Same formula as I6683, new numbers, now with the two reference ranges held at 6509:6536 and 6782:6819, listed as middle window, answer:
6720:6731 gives -2.6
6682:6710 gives 0.6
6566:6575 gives -1.0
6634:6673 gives 0.4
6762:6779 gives -2.5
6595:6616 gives 0.2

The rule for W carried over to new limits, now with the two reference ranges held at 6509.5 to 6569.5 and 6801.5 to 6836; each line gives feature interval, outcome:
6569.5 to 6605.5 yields 4.57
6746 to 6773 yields 1.67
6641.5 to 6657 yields 5.03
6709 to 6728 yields -2.48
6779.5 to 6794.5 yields 1.32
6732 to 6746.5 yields 1.55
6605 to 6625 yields 6.84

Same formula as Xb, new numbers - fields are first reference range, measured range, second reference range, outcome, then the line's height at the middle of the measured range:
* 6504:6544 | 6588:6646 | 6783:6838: 1.25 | 1.93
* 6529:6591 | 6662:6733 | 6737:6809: 8.89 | 2.59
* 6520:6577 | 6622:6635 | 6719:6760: 4.54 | 2.86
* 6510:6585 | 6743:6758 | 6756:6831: 1.48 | 2.21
